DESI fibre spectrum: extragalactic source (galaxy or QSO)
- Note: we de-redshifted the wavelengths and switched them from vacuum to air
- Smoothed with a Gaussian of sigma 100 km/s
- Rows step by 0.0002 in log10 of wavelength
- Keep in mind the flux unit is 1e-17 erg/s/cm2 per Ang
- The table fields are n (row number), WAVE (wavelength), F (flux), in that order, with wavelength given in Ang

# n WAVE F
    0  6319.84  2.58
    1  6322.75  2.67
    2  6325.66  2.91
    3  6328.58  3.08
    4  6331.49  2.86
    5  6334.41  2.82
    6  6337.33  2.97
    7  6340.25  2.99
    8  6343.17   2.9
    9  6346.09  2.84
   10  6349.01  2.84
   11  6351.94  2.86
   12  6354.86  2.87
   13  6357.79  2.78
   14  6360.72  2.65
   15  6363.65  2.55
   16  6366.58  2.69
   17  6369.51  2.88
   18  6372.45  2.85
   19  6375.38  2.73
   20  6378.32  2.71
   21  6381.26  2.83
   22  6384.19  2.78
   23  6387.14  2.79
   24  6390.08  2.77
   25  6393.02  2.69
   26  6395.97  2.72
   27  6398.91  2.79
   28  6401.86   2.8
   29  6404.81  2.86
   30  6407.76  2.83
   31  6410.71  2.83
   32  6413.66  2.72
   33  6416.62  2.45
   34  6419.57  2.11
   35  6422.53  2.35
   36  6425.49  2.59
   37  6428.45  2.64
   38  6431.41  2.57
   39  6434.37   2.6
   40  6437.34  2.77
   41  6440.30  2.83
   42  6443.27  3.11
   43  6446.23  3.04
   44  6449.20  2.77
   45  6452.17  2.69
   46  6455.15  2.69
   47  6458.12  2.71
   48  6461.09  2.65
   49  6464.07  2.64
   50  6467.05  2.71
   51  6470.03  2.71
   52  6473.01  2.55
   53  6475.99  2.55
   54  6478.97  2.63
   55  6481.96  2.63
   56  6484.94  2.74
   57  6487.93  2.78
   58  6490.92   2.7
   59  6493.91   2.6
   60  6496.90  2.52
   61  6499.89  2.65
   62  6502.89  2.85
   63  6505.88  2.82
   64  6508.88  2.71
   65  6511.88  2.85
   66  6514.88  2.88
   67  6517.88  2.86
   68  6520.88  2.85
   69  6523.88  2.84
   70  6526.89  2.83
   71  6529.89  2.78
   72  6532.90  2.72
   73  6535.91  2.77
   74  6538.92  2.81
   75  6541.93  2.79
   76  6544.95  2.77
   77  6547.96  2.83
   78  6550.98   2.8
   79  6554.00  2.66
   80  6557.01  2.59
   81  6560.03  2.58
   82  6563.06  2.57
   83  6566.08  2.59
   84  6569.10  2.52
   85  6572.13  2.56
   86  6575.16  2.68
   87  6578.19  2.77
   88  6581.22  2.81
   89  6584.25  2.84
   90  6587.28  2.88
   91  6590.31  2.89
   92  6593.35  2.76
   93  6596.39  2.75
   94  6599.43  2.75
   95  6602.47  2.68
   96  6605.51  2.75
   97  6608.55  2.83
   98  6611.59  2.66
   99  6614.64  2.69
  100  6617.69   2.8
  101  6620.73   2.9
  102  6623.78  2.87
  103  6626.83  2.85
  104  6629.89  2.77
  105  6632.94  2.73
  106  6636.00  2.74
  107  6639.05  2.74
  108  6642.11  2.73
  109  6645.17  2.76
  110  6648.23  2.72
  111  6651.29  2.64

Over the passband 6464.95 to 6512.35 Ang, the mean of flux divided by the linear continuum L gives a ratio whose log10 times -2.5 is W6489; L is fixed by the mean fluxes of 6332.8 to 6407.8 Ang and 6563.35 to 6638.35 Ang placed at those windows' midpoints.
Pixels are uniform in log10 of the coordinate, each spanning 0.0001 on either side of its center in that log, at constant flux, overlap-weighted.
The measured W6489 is 0.04 mag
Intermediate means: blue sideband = 2.8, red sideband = 2.75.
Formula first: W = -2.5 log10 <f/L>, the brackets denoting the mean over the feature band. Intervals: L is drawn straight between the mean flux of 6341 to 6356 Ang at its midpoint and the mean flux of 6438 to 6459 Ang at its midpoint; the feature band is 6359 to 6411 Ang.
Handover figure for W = 0.04 mag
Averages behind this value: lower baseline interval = 2.87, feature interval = 2.76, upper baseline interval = 2.84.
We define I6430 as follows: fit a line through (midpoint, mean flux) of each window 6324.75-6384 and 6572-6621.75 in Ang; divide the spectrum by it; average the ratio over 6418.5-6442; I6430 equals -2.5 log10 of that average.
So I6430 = 0.10 mag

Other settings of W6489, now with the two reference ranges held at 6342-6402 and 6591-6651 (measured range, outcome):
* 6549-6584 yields 0.043 mag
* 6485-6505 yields 0.031 mag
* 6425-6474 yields 0.018 mag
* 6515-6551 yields -0.016 mag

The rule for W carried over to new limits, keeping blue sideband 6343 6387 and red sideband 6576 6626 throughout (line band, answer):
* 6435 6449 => -0.05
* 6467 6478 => 0.07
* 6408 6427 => 0.10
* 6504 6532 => -0.01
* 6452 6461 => 0.04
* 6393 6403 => 0.01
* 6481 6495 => 0.04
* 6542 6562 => 0.03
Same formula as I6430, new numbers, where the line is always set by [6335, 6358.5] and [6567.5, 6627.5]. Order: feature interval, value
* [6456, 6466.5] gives 0.06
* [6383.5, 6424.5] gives 0.07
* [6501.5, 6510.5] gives 0.00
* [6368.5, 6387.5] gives 0.03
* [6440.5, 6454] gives -0.02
